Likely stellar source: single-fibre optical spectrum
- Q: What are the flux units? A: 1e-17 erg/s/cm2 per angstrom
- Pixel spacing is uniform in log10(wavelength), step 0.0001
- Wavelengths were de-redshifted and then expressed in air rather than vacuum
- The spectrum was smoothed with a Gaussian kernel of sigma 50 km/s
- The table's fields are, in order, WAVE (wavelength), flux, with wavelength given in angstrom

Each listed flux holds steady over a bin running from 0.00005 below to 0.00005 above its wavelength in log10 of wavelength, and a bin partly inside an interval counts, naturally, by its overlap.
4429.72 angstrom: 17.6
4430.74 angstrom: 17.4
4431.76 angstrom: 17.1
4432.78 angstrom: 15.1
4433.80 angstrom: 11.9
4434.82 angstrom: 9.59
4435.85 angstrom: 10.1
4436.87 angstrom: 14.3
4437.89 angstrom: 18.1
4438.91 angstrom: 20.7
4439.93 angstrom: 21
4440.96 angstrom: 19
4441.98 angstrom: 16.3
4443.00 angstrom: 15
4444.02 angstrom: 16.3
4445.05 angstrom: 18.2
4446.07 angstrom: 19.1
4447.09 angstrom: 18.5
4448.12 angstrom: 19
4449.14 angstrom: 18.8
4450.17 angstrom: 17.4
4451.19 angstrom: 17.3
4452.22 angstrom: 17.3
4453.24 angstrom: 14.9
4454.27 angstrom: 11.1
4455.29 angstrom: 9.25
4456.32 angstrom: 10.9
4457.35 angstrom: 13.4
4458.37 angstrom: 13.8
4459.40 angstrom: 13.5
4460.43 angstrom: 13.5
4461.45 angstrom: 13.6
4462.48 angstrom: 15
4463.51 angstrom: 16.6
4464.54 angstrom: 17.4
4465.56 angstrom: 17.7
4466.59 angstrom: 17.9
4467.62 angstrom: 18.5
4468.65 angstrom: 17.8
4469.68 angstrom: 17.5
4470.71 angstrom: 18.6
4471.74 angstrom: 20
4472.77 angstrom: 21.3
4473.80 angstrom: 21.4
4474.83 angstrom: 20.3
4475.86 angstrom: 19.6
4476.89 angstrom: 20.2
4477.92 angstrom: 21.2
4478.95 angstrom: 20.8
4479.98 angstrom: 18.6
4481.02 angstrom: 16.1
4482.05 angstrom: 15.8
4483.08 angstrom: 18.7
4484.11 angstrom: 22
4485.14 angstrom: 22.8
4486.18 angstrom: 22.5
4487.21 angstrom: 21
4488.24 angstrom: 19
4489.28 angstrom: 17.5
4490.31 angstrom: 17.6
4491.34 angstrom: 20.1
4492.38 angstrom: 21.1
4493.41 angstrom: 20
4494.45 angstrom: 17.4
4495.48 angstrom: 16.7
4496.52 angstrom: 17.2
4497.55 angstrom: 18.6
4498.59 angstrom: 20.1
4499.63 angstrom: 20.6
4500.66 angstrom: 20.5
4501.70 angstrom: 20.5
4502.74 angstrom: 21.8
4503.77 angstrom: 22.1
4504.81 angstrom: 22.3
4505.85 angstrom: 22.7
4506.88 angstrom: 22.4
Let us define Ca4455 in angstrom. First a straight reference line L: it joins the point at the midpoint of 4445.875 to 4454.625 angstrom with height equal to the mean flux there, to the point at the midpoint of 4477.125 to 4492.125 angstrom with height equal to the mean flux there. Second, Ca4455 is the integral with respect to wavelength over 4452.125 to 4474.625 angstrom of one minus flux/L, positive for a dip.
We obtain 2.6 angstrom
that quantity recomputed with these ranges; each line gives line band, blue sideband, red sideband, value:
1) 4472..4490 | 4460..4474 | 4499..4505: -0.85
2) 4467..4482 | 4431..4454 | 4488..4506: -0.73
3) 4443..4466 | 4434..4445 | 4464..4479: 2.54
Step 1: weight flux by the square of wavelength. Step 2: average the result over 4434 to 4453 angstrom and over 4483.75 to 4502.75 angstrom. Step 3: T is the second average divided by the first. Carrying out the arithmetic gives 1.20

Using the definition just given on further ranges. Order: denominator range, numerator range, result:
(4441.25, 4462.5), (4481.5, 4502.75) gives 1.29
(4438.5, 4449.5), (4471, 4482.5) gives 1.08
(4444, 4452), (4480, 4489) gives 1.10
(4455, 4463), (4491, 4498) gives 1.46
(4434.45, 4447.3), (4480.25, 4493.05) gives 1.19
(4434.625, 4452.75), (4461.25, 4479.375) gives 1.11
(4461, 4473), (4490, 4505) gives 1.14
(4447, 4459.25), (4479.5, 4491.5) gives 1.31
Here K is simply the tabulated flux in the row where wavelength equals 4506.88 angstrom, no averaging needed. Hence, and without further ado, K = 22.4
